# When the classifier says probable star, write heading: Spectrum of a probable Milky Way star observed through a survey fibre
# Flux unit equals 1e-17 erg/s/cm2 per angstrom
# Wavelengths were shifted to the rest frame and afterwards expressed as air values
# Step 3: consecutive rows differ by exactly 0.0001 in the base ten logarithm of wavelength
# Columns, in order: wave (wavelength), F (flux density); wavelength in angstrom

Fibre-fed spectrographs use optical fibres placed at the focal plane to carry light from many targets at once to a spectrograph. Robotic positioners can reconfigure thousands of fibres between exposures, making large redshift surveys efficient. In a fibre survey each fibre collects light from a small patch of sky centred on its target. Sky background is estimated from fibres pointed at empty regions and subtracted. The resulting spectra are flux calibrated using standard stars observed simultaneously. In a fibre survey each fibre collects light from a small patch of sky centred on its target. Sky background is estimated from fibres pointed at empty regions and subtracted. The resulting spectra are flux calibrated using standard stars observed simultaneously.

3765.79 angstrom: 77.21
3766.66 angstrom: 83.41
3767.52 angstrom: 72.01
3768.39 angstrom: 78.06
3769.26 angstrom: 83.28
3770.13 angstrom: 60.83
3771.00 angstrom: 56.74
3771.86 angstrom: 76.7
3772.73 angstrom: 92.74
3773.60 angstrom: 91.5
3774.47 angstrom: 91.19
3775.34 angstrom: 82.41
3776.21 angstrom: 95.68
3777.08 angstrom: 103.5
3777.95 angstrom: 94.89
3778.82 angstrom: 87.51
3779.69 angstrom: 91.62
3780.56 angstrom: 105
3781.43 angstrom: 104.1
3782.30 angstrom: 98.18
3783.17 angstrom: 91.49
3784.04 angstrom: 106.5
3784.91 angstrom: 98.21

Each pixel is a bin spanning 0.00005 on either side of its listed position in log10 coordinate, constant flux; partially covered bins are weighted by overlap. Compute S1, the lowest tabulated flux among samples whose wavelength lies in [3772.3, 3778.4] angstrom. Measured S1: 82.41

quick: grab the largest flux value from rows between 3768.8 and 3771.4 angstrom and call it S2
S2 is 83.28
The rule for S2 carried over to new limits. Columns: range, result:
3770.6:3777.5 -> 103.5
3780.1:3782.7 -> 105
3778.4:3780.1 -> 91.62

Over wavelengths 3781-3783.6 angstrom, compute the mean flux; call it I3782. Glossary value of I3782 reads 98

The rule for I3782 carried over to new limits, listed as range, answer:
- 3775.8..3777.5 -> 99.6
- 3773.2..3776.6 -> 90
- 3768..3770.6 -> 73.6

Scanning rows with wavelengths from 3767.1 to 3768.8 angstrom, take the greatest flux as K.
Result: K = 78.06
